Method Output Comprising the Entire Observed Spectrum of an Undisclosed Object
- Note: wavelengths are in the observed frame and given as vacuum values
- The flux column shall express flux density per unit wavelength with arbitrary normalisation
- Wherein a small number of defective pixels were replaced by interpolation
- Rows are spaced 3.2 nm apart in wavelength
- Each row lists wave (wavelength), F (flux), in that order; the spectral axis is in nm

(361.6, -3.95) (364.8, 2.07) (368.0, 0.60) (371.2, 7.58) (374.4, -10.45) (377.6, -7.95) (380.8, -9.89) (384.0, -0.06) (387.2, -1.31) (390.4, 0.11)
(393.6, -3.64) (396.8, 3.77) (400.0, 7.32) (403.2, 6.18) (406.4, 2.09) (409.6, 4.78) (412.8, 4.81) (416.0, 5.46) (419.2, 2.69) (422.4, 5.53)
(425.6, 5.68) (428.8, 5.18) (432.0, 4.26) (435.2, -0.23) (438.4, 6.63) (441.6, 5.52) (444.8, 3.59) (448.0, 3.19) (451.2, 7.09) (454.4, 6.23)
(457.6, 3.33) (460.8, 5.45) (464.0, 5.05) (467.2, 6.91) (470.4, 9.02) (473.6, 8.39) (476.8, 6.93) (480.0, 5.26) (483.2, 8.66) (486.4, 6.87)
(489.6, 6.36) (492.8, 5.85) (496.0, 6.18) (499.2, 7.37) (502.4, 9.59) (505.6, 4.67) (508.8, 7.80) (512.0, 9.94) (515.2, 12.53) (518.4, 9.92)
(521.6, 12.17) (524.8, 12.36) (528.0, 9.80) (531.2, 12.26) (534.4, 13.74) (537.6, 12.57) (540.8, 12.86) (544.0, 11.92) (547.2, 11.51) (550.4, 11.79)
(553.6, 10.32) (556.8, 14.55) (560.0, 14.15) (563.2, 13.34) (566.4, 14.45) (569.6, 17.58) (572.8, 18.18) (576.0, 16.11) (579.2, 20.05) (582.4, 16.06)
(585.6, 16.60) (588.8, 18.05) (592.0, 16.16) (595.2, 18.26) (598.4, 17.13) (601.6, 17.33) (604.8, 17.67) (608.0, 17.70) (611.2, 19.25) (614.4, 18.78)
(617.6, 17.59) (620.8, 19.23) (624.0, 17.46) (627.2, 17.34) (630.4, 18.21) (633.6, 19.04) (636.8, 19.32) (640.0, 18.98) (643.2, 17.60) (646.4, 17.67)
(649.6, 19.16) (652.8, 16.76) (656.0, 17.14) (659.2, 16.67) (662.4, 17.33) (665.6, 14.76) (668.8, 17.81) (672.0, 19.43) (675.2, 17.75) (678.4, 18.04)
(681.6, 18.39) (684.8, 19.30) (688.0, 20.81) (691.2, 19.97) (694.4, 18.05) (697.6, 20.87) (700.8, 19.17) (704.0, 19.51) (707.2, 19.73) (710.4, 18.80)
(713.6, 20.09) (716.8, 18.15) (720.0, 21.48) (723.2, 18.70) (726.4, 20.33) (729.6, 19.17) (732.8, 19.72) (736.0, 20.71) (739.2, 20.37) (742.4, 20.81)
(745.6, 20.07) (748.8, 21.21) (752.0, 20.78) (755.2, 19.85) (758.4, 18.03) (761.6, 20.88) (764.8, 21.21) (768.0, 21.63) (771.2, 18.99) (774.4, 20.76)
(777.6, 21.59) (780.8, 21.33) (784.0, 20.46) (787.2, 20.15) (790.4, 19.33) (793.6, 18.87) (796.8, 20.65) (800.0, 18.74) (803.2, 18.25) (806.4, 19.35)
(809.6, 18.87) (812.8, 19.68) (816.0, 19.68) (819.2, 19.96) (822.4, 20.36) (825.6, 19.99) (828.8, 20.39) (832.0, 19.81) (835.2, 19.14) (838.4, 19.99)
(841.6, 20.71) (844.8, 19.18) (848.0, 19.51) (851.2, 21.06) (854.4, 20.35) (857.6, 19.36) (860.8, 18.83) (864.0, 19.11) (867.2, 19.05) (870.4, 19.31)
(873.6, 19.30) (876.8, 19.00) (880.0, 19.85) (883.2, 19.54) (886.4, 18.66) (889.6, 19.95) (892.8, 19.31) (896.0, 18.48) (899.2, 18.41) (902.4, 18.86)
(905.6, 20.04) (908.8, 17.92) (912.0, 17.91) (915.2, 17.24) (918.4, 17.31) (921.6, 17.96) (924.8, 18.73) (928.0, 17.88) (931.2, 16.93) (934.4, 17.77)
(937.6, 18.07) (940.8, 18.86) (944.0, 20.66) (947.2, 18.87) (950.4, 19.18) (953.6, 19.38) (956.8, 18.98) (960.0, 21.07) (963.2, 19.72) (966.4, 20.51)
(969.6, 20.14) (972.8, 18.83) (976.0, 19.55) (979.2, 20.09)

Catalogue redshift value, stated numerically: 0.285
